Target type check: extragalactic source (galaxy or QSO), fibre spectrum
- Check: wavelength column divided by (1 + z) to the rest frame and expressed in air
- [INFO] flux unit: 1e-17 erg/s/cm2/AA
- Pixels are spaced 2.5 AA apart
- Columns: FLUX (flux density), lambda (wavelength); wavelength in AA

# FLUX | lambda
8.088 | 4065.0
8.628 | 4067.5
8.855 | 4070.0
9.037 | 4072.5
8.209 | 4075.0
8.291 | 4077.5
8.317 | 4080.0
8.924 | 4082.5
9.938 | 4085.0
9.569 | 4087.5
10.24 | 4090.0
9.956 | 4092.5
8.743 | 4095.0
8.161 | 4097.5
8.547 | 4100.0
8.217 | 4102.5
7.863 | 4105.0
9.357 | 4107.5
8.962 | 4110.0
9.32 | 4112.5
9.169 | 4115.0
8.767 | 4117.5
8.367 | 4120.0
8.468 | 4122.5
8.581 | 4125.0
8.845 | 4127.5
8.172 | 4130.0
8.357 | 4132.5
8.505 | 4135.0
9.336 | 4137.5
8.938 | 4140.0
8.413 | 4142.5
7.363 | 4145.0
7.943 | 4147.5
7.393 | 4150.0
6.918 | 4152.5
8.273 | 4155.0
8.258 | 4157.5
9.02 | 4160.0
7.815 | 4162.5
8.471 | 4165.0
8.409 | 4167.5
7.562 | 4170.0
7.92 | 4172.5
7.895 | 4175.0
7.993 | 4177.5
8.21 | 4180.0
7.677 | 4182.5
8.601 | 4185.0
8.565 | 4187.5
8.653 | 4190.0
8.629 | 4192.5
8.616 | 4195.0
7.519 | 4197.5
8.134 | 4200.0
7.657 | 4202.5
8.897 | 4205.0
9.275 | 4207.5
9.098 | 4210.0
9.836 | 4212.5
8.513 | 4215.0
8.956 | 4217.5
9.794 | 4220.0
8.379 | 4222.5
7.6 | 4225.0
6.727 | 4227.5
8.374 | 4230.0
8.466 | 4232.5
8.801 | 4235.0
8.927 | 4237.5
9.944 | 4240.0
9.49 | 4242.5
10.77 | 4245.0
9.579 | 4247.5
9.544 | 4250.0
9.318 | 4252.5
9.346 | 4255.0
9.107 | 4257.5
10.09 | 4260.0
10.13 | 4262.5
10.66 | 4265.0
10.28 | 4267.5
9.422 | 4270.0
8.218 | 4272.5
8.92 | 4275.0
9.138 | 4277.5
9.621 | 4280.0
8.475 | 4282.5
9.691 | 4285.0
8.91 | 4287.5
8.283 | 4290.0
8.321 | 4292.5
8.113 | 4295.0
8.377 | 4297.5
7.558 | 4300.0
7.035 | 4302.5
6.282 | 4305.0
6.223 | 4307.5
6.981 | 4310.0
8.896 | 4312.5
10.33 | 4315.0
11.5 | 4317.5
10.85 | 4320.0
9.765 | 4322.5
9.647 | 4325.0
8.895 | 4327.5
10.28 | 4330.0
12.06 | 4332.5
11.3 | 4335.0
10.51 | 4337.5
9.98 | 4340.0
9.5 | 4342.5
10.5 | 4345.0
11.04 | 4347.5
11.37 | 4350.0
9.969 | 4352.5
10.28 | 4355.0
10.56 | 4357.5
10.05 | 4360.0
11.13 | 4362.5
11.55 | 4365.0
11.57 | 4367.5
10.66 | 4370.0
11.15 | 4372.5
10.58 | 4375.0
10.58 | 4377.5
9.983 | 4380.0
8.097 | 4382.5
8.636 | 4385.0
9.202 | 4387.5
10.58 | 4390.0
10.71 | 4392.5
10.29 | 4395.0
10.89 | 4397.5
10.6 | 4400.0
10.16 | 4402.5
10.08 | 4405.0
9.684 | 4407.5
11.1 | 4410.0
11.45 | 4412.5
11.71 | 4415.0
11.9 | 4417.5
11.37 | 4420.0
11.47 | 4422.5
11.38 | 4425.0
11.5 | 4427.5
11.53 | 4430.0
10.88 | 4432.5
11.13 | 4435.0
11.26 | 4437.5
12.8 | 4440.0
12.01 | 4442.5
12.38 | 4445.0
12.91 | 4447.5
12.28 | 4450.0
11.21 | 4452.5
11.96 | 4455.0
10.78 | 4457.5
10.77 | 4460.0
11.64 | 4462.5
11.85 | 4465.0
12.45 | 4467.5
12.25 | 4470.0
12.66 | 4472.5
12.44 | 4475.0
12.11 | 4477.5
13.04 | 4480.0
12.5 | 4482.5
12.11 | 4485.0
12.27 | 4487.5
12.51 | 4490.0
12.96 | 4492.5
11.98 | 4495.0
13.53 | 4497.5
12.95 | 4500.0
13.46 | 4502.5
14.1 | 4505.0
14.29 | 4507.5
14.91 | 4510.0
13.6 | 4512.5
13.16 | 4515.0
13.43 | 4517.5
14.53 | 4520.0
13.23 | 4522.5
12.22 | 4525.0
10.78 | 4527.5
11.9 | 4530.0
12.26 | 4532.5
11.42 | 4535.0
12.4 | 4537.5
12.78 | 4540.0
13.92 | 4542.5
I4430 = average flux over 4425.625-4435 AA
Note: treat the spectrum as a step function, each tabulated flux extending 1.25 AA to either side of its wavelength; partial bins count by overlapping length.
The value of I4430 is 11.3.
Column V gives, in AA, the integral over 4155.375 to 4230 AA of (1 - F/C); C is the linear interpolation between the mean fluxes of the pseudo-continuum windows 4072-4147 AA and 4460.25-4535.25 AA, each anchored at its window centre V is 9.6 AA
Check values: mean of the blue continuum 8.75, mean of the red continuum 12.7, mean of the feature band 8.37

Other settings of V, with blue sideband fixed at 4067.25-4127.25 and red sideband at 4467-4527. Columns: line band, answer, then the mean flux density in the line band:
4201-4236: 5.3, 8.59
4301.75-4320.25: 4.4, 8.43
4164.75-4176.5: 2.0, 8.01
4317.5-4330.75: 1.4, 10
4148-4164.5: 2.6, 7.97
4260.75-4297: 5.3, 9.15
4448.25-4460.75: 1.1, 11.5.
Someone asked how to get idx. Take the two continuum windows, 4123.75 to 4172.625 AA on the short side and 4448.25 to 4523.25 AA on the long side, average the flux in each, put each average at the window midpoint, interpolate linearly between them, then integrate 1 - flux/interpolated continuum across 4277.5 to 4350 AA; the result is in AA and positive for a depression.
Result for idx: 8.0 AA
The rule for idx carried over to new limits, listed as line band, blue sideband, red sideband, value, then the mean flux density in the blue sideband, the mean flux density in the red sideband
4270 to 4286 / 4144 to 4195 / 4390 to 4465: 0.7 AA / 8.1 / 11.3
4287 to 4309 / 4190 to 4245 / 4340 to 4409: 4.4 AA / 8.7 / 10.3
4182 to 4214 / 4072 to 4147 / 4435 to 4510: 3.6 AA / 8.75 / 12.4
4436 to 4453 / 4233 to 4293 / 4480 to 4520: 0.2 AA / 9.38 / 13.2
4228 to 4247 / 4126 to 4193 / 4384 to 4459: -0.1 AA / 8.22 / 11.1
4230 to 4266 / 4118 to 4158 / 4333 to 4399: -0.9 AA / 8.27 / 10.4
